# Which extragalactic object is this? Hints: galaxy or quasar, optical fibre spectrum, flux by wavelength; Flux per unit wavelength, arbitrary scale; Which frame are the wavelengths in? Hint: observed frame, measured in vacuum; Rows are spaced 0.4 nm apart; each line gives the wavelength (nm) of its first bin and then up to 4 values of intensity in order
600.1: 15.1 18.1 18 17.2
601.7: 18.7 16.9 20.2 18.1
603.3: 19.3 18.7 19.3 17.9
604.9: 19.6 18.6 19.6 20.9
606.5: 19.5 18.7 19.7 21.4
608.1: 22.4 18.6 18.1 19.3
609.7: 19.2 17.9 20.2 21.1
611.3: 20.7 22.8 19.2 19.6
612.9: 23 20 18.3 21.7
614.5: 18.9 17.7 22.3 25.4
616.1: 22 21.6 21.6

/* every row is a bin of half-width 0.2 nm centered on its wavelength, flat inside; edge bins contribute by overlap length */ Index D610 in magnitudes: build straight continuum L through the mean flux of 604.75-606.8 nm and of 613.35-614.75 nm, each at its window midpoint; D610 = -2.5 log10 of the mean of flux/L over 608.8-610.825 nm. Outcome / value 0.03 mag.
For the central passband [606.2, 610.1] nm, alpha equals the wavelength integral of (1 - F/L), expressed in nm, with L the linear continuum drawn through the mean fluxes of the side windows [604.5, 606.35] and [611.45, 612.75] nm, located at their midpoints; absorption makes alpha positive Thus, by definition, 0.07 nm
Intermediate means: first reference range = 19.5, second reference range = 20.6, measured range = 19.6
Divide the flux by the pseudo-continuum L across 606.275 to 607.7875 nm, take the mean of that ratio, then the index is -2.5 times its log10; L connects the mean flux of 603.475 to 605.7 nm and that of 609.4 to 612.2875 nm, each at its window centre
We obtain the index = -0.02 mag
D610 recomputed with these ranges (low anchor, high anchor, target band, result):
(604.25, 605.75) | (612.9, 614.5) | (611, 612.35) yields -0.051 mag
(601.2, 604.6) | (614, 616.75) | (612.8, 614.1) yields 0.026 mag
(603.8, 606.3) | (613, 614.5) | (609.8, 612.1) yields -0.030 mag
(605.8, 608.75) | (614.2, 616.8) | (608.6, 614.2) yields 0.038 mag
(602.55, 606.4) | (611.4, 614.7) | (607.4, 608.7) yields -0.055 mag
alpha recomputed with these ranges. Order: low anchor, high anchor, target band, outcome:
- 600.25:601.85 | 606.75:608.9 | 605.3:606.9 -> -0.02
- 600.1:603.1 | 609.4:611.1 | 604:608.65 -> -0.21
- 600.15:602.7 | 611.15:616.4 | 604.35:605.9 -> -0.01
